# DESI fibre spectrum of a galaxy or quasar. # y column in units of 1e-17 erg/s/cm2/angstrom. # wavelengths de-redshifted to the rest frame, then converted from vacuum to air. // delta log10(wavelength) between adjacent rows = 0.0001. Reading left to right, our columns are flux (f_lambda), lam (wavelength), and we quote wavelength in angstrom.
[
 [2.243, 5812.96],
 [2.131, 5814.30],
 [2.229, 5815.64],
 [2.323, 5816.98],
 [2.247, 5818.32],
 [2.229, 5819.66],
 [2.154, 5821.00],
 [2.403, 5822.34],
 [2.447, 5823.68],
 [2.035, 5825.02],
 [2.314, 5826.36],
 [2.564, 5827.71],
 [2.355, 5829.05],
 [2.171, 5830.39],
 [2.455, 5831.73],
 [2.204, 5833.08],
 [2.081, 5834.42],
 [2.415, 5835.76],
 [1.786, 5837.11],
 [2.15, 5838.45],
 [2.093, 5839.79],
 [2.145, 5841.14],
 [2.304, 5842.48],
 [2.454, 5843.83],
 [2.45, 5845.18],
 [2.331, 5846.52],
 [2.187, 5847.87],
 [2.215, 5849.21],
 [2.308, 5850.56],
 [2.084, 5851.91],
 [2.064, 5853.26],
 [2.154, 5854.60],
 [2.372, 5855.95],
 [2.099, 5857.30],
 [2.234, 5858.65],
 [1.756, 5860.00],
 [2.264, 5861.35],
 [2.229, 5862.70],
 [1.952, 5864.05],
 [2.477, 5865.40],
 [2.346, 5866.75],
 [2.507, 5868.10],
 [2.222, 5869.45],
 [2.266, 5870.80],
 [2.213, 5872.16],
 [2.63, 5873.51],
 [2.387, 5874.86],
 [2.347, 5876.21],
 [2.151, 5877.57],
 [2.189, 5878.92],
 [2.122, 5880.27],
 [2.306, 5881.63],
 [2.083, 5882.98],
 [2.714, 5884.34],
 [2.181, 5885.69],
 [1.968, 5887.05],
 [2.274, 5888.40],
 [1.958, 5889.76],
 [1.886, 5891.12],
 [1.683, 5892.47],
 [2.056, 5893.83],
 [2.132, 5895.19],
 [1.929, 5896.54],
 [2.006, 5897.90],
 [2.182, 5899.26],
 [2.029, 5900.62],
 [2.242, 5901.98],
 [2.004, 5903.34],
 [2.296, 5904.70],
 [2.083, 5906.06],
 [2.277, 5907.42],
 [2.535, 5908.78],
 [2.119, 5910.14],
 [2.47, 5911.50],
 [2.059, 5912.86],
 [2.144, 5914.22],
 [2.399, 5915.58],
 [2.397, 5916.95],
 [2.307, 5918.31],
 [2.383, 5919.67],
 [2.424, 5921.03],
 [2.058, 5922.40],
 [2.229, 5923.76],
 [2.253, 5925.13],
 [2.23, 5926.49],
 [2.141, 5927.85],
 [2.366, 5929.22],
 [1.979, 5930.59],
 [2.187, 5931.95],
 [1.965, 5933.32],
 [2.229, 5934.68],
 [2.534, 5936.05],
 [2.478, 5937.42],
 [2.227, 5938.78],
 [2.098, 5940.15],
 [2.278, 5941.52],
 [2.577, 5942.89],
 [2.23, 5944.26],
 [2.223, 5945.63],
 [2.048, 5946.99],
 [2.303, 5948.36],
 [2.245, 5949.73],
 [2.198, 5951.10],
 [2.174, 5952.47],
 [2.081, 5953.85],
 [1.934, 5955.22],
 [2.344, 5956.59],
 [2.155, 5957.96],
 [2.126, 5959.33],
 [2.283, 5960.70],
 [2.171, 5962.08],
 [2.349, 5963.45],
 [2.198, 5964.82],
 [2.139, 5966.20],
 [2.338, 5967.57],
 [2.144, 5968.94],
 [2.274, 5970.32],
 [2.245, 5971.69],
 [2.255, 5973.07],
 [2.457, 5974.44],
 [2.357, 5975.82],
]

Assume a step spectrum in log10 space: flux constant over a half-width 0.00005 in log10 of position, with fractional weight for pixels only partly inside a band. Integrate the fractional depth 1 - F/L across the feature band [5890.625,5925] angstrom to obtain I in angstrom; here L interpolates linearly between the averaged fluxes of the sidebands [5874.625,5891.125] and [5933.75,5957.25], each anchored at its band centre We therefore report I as 0.7 angstrom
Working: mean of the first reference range 2.2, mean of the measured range 2.18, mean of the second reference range 2.24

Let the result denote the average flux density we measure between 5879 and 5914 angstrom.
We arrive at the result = 2.14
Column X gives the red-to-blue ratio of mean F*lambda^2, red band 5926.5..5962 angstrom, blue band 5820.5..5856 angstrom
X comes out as 1.02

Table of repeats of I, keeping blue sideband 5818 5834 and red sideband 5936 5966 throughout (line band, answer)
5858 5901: 1.7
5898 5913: 0.3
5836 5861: 1.1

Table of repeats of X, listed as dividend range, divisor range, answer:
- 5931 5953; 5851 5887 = 1.03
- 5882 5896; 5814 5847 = 0.95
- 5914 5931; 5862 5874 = 1.00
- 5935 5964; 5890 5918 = 1.06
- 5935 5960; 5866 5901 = 1.05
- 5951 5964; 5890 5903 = 1.10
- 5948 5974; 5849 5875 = 1.02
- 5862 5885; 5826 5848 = 1.03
